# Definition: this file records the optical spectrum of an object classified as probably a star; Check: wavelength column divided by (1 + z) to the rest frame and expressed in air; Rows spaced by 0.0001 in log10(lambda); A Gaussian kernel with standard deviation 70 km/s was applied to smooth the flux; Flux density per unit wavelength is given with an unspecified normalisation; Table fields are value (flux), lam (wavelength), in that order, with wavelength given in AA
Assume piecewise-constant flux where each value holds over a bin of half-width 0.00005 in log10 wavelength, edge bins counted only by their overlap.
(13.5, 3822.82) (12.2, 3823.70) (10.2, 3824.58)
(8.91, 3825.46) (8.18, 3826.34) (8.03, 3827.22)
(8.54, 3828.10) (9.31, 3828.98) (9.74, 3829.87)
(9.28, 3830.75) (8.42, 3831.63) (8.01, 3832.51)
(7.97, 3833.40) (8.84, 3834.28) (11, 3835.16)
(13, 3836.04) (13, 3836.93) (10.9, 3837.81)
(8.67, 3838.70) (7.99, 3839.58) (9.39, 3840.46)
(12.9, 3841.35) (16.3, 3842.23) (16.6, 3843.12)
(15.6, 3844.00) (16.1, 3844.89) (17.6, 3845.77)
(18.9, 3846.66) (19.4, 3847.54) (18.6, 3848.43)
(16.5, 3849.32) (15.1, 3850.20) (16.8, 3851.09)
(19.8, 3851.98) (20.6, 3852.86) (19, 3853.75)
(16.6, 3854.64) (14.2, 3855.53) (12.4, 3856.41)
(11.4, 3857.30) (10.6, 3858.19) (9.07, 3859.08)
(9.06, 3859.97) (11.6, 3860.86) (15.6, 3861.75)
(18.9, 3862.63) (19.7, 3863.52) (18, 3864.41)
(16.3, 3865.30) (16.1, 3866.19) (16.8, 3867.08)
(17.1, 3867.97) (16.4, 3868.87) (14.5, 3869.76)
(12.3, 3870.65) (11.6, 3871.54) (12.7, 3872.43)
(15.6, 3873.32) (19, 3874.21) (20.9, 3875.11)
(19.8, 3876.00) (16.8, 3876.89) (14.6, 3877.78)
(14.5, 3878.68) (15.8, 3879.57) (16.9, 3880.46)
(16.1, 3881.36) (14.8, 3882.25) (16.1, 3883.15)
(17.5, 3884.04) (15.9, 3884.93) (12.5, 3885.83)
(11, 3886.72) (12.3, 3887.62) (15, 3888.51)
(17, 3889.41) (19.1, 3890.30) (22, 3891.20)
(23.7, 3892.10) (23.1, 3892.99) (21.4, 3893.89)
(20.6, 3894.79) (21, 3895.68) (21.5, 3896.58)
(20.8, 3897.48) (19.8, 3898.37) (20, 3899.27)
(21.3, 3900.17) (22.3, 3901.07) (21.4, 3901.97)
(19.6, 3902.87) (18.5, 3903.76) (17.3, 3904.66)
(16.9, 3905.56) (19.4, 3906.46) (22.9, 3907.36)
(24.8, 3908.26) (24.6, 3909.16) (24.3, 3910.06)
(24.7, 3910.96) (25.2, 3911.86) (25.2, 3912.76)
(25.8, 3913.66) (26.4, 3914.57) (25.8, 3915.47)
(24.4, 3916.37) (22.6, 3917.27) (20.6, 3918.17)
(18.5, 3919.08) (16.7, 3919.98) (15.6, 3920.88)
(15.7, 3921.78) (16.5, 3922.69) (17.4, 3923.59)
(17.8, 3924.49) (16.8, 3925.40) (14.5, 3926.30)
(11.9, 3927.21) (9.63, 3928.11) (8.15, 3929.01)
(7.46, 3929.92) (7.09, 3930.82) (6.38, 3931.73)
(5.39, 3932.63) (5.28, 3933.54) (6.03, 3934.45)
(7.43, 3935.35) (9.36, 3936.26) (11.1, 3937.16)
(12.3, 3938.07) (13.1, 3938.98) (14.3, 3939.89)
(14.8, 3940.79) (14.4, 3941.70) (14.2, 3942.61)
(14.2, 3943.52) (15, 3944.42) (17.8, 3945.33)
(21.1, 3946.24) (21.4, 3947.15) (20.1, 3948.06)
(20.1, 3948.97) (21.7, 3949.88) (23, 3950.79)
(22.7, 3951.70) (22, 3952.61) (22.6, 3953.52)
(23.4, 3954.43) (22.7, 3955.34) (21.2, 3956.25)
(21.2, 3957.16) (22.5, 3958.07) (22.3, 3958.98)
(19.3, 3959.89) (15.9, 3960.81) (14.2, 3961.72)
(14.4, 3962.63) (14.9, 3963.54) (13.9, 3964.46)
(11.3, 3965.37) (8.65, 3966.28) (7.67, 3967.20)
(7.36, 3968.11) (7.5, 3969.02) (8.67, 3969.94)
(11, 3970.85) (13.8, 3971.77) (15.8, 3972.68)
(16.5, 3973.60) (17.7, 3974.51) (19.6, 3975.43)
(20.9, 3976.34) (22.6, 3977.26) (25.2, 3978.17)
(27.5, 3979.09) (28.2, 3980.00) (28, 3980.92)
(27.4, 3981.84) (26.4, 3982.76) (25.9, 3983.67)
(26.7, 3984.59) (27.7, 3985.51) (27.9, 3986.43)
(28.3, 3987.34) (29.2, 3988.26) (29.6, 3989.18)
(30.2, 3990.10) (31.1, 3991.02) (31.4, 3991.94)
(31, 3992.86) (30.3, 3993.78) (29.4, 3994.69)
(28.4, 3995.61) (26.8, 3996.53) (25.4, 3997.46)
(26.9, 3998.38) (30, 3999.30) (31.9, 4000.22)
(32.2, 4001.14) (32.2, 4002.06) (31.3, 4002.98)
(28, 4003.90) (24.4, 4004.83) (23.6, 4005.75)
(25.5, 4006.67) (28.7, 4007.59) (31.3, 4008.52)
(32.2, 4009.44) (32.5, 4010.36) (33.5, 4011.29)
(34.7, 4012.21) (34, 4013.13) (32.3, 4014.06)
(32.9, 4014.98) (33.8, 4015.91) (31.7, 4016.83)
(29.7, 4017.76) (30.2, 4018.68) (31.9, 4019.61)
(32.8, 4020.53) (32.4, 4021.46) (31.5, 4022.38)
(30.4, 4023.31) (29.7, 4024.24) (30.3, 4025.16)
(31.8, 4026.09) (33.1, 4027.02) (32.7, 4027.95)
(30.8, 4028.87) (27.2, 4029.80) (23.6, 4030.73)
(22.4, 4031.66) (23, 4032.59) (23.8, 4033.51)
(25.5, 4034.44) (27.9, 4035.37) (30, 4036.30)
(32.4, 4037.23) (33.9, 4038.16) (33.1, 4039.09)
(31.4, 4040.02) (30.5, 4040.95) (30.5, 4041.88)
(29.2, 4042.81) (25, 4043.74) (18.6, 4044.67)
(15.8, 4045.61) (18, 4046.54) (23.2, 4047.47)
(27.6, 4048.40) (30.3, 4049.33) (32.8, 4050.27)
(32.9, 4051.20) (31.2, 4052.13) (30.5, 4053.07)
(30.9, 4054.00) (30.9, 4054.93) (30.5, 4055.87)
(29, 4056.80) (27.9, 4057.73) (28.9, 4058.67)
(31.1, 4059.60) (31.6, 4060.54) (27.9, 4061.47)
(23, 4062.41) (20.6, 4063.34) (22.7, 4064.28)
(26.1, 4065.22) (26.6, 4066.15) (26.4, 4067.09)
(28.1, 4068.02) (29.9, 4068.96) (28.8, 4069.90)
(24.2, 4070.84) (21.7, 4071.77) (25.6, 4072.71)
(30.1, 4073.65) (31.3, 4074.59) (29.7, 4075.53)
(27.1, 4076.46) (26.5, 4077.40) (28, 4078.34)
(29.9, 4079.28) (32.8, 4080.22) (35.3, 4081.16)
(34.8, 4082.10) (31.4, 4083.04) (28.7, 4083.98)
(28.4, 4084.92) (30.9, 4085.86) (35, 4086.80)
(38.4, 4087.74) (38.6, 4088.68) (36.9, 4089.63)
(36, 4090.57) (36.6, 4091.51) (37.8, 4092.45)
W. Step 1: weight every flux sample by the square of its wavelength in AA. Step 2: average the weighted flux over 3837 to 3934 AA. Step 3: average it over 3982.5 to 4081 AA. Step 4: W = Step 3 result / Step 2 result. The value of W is 1.84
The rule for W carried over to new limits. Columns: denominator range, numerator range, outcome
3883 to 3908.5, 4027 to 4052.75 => 1.55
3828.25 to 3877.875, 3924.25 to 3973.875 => 1.07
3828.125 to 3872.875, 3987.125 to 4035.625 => 2.32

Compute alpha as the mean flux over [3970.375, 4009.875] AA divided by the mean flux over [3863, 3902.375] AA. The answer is 1.51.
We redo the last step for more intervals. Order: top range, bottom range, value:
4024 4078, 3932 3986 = 1.60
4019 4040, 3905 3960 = 1.68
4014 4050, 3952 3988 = 1.47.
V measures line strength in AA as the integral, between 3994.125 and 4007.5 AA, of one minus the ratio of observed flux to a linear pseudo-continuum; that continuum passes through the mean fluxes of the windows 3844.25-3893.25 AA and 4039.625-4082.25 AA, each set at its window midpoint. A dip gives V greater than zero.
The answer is -2.3 AA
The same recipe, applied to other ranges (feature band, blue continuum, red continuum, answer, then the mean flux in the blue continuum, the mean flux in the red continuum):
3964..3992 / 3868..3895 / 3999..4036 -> 5.7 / 16.6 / 29.9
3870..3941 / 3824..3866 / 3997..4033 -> 7.1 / 13.3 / 30.1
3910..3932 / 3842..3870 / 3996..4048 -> 3.3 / 16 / 29.1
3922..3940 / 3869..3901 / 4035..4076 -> 8.3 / 17.4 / 27.9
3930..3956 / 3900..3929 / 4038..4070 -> 7.7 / 20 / 27.8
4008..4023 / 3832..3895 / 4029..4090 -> -3.9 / 15.4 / 28.6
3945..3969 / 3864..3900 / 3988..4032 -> 6.5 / 17.2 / 30.2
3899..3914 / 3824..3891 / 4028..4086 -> -3.7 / 14.2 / 28.1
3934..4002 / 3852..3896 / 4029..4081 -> 5.5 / 16.2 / 27.7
